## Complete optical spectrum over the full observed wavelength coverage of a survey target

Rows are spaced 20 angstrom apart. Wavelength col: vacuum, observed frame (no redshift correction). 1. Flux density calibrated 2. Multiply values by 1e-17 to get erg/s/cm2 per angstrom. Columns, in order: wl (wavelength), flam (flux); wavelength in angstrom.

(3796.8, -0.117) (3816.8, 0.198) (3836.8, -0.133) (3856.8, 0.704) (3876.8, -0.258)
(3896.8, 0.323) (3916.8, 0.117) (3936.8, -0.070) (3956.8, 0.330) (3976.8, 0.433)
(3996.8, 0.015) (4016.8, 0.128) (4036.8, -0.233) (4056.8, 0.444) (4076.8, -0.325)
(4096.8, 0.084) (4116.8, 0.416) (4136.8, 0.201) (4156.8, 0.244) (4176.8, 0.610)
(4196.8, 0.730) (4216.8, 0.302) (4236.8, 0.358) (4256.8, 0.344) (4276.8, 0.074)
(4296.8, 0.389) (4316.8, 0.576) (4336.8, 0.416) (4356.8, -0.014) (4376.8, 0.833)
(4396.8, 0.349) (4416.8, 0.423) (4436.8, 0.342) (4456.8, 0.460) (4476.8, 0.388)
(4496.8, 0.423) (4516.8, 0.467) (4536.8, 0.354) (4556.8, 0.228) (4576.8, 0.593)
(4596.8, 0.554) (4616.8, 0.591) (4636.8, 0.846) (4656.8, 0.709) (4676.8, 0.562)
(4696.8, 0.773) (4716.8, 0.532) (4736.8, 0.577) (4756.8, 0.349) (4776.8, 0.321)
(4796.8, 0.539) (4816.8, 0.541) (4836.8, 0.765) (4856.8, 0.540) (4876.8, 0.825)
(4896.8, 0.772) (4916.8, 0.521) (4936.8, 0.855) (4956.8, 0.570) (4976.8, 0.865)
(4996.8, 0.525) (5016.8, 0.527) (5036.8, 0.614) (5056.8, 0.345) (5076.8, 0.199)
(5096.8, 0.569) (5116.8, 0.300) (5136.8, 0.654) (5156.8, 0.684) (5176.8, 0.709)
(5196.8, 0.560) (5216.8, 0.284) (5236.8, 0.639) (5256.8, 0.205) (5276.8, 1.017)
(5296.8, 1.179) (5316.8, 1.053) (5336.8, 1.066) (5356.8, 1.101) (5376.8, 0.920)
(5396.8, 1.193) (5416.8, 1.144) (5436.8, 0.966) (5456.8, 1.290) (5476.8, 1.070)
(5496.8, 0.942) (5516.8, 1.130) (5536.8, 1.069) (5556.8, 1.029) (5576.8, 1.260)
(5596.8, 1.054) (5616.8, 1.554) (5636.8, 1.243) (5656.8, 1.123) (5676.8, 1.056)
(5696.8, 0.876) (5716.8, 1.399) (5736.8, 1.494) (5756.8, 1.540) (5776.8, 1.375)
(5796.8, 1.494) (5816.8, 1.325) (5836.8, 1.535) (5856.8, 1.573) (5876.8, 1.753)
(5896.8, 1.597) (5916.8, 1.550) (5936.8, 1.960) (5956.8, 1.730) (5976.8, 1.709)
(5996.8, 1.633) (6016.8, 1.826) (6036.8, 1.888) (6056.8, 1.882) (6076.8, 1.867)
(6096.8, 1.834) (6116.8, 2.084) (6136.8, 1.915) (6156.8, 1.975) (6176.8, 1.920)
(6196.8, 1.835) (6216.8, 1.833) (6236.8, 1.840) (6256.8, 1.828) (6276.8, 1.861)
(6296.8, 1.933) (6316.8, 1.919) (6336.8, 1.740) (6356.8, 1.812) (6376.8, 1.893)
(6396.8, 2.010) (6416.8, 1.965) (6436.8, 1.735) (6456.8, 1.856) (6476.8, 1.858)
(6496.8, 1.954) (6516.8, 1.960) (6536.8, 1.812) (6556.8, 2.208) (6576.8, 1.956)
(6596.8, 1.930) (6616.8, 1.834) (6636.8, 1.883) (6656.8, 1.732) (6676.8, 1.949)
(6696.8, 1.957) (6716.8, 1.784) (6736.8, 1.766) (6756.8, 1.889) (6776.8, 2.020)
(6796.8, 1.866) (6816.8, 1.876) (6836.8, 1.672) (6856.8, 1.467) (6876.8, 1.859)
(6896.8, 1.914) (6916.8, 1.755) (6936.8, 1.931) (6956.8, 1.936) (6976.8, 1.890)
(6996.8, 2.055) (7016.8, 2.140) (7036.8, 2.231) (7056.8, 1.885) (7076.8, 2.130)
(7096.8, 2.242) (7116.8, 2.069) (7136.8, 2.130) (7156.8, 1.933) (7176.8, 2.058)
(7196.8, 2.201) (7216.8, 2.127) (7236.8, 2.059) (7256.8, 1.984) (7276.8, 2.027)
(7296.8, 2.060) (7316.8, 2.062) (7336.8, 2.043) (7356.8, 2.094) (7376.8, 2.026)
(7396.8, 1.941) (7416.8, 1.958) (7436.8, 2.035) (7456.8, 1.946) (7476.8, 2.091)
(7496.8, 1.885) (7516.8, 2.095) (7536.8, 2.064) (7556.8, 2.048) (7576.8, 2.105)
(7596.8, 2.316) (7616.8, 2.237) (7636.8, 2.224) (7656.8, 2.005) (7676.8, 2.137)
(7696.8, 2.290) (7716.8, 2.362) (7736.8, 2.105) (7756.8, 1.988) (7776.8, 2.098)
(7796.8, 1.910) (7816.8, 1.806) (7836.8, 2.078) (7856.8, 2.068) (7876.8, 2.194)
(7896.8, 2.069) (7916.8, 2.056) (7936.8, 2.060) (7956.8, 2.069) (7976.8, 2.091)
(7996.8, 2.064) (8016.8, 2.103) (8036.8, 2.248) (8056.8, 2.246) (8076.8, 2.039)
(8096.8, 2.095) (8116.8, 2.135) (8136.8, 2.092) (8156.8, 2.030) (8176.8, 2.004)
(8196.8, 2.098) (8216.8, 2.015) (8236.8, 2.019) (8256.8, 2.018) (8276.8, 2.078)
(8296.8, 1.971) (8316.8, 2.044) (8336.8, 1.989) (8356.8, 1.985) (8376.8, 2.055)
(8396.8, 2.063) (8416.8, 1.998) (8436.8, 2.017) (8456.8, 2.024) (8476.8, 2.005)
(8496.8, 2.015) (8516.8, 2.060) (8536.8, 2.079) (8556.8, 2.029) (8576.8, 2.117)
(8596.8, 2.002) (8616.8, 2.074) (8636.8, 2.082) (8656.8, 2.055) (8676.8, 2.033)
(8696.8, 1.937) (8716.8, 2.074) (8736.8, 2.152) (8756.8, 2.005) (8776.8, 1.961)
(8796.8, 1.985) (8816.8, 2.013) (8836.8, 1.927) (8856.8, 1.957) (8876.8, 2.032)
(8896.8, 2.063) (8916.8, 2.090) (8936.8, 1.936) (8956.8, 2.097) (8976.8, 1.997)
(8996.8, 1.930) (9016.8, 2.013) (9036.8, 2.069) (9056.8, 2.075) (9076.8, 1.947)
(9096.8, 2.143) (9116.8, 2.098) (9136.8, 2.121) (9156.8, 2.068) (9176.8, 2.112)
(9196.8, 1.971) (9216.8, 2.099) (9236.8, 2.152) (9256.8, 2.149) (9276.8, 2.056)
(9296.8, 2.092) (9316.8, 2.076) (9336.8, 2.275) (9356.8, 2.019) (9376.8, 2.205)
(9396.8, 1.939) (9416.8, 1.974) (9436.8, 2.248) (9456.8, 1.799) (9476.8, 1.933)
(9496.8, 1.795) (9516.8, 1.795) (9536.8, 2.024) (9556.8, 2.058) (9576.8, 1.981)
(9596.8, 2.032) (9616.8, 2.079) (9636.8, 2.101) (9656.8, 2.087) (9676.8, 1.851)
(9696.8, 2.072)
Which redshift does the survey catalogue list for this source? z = 0.325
